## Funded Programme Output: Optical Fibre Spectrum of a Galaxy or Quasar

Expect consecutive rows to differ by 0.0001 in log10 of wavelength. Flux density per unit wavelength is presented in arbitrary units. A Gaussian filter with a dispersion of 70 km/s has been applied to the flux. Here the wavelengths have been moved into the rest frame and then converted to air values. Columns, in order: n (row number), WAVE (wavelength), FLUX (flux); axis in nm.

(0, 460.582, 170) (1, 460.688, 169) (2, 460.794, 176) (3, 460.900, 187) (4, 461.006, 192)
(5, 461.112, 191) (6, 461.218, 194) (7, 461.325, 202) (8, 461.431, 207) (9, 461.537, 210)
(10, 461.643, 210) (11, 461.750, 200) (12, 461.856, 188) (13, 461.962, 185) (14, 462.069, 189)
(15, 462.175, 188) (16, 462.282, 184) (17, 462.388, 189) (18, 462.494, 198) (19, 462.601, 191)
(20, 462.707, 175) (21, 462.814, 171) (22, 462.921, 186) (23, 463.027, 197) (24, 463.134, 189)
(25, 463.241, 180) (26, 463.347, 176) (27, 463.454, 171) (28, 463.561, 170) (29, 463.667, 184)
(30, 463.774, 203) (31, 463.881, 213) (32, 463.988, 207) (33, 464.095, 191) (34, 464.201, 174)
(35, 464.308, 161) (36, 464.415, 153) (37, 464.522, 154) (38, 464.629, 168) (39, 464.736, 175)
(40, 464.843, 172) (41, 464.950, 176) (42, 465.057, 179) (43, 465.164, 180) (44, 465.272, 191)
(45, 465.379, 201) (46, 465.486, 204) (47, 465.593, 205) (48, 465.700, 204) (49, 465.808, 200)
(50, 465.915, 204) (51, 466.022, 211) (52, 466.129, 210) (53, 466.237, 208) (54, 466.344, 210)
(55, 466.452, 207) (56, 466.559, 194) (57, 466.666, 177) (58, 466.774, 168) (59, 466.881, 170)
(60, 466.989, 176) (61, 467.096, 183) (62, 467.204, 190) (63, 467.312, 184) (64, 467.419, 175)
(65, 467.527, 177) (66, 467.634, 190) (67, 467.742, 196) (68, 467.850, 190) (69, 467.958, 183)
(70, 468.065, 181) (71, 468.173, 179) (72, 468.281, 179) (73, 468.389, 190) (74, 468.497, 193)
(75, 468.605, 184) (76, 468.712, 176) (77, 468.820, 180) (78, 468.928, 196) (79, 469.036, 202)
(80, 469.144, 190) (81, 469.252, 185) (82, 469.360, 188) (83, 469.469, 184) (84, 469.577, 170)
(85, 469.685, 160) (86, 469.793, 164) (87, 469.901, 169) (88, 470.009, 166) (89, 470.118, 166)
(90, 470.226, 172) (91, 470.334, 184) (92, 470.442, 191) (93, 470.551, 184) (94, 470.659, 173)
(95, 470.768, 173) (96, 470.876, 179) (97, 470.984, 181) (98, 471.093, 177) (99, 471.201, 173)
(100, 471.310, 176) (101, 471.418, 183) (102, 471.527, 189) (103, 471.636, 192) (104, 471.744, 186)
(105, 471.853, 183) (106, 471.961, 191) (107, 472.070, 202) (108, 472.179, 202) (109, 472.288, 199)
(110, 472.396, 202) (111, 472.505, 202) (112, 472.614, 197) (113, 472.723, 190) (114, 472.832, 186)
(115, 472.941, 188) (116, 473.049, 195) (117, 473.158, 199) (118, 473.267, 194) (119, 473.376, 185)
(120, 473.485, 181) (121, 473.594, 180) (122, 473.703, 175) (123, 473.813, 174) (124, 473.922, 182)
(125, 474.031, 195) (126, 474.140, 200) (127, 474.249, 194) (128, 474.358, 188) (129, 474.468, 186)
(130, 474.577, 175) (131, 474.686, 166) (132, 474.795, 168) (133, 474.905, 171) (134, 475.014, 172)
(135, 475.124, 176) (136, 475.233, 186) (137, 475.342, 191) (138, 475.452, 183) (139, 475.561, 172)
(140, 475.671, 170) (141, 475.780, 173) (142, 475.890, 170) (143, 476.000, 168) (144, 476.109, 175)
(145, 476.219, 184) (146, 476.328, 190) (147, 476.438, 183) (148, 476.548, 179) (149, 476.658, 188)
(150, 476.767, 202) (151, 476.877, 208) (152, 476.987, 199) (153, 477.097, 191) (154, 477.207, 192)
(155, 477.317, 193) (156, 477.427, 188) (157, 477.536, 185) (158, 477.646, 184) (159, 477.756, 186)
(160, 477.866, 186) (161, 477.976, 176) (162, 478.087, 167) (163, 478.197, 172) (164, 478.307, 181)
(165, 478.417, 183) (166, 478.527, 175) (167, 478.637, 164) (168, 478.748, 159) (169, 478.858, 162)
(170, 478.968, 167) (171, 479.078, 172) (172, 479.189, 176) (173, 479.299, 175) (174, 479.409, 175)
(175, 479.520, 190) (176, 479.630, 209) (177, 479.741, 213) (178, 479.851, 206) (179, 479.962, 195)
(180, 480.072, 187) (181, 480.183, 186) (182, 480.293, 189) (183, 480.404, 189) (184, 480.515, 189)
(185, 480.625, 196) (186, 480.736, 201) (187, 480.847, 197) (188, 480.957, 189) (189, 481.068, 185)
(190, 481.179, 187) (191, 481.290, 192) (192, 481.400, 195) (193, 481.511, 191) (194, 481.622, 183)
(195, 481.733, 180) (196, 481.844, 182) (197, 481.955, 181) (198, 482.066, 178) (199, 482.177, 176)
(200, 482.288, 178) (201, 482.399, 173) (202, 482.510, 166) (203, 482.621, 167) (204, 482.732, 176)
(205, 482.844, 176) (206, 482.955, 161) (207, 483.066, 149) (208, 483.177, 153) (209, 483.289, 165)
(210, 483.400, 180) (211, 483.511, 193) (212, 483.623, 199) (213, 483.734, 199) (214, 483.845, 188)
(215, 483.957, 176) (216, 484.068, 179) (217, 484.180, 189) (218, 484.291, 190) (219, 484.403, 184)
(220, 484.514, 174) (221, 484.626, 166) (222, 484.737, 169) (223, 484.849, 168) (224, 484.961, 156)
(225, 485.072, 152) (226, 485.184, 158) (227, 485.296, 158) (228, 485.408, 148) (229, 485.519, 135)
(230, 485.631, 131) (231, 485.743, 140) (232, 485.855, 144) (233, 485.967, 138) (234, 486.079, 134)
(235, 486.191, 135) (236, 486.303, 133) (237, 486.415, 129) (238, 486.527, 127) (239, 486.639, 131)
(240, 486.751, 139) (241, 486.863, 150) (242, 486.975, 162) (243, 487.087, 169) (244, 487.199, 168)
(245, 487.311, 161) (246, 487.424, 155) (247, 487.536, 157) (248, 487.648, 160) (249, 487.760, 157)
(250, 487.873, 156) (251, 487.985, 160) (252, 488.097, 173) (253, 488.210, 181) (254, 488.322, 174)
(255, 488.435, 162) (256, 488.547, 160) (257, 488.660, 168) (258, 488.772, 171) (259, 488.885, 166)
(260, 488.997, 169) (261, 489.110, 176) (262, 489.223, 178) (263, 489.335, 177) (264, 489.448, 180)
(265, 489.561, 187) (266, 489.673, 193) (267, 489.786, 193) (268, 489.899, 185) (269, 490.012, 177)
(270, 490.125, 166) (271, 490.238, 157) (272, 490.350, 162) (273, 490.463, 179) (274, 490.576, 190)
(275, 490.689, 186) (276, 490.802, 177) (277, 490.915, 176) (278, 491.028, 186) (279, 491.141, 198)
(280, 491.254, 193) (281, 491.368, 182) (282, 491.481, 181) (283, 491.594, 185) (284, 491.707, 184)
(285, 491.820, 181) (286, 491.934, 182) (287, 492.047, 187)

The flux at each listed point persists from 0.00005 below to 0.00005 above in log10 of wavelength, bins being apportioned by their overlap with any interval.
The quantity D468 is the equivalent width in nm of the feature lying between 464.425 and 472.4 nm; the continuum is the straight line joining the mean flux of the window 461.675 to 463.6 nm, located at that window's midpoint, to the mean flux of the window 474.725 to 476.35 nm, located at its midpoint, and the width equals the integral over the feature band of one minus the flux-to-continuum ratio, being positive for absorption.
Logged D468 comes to -0.166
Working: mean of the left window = 185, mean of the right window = 176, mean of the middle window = 185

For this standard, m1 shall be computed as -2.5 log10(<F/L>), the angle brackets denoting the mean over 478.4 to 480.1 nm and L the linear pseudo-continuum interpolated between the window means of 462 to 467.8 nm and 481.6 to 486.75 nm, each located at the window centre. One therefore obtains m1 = -0.08 mag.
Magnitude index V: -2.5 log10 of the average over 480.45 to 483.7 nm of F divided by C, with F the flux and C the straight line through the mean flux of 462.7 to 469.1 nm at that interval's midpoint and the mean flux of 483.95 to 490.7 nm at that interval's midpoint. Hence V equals -0.08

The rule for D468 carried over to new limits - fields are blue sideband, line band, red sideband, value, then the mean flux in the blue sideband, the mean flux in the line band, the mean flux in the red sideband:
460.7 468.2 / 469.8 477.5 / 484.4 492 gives -0.218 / 188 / 184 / 165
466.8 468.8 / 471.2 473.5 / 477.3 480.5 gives -0.108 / 183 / 191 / 182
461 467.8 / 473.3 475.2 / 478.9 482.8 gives 0.060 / 188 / 181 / 185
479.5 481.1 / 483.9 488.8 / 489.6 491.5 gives 0.775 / 195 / 157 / 181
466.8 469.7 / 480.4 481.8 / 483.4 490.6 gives -0.161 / 184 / 190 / 165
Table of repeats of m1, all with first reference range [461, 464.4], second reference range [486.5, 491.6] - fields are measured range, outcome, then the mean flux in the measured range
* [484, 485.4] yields 0.026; 170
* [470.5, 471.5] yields 0.032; 178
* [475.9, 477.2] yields -0.048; 187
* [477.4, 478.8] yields 0.007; 177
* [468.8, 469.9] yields 0.019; 181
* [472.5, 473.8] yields -0.038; 188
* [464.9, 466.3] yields -0.062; 198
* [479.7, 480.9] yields -0.107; 195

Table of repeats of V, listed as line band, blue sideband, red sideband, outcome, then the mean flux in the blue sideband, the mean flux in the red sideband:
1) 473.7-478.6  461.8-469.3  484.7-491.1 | -0.04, 187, 162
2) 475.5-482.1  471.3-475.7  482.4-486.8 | -0.06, 186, 161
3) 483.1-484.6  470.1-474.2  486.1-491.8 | -0.05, 187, 168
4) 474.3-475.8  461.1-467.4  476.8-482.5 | 0.05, 189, 185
